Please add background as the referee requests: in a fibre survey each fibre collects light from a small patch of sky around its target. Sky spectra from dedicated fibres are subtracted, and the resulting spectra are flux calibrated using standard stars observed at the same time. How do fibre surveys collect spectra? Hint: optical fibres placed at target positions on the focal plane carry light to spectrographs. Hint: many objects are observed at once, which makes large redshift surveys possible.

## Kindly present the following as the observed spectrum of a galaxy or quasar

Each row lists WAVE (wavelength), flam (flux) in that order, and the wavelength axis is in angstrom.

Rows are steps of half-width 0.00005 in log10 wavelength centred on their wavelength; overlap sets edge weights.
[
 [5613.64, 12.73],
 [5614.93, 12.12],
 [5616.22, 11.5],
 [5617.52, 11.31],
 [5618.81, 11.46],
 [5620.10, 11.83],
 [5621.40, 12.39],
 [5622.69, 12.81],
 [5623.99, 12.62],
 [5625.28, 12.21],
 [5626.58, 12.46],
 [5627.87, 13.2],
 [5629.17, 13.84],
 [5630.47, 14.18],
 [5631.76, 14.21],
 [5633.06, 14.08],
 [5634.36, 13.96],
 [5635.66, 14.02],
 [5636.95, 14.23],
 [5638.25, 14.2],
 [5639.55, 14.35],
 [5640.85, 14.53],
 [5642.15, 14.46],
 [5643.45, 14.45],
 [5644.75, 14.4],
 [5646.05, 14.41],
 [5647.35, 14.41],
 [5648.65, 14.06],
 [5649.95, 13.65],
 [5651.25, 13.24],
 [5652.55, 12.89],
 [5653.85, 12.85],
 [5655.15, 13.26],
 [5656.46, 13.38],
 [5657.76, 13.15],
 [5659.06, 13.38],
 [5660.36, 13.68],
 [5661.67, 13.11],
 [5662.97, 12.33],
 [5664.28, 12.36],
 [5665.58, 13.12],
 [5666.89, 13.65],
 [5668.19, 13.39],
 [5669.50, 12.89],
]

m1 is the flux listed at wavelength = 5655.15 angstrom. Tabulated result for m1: 13.26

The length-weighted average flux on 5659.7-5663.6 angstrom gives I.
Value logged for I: 13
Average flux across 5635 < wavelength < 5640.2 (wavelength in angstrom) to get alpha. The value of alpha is 14.2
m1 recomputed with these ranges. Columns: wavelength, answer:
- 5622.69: 12.81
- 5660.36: 13.68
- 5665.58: 13.12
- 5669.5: 12.89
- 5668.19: 13.39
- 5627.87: 13.2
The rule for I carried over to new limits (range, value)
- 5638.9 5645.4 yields 14.4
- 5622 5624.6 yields 12.7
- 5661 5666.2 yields 12.7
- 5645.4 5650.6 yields 14.1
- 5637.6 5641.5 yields 14.3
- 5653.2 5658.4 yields 13.2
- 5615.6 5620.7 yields 11.5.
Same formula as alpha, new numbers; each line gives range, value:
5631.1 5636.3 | 14.1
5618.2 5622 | 11.9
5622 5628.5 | 12.7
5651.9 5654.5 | 12.9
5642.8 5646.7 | 14.4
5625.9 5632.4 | 13.6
